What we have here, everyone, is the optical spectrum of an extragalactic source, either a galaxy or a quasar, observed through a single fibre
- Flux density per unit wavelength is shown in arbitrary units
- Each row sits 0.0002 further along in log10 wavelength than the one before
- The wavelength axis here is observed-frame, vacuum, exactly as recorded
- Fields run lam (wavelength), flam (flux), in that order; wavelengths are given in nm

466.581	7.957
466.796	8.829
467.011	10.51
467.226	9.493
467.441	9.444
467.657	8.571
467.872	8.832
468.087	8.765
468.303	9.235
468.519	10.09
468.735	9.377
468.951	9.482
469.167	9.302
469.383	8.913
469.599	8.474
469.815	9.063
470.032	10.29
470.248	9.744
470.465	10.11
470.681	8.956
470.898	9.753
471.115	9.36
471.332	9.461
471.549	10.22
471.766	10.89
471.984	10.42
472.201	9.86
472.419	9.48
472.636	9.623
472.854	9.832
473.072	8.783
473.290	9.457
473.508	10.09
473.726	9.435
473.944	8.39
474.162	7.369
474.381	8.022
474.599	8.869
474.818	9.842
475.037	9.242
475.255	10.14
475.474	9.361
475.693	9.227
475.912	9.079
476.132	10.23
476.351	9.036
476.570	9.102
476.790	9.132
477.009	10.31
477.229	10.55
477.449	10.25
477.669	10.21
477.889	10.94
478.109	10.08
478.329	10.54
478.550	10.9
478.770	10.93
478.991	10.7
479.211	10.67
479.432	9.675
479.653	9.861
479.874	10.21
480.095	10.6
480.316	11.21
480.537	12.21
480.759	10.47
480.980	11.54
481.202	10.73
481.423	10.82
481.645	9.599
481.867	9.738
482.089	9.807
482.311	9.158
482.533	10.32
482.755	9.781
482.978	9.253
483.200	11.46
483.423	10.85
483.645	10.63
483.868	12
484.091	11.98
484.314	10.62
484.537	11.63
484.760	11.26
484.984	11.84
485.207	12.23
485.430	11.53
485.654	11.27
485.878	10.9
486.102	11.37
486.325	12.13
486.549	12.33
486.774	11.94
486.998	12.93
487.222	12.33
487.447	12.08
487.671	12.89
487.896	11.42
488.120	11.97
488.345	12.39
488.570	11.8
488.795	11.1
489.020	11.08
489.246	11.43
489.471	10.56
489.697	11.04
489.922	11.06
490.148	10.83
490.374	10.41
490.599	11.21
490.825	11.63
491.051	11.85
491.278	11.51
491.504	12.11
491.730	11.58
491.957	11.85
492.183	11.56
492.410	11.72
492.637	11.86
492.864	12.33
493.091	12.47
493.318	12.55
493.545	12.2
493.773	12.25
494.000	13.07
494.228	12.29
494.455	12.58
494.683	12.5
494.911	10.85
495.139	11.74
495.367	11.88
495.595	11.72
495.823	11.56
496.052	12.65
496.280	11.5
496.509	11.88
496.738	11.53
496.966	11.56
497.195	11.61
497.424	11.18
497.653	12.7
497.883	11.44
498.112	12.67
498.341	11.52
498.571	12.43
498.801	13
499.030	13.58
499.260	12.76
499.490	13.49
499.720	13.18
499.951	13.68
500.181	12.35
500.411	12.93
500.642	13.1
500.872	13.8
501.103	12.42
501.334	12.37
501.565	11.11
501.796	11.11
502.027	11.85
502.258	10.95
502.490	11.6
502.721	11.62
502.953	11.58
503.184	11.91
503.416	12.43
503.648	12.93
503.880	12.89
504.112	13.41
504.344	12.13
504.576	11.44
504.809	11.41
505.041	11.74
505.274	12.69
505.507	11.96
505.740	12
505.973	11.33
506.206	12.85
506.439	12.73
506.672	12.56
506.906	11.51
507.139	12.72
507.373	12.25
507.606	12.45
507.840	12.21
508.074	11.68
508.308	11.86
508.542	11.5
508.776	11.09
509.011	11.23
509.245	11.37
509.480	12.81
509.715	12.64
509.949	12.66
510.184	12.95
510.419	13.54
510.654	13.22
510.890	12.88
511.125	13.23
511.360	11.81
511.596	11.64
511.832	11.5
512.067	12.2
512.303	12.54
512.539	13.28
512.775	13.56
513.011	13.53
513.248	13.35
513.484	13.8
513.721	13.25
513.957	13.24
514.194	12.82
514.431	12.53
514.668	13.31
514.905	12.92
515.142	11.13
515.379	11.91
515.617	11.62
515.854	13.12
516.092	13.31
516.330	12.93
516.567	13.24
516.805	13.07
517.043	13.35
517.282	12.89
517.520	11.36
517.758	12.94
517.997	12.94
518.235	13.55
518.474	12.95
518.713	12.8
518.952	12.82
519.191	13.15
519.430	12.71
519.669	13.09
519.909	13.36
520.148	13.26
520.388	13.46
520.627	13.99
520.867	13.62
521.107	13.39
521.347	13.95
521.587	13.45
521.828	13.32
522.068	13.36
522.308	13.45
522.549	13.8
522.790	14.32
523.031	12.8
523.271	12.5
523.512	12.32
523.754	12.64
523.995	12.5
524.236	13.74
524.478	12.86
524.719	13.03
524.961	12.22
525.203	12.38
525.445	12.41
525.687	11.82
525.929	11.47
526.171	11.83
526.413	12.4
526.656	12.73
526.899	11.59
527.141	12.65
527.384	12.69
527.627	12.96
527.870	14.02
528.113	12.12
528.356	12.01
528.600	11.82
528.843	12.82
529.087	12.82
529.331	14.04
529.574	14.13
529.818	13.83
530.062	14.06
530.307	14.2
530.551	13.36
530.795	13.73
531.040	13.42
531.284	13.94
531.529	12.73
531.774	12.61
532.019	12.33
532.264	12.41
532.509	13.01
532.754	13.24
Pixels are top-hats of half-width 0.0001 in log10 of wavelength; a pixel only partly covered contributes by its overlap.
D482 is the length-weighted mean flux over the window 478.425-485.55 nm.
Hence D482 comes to 10.8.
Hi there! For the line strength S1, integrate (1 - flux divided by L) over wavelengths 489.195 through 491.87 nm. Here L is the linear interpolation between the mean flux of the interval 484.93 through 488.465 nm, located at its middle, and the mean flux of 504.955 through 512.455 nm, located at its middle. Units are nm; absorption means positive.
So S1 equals 0.17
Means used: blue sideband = 12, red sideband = 12.2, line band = 11.3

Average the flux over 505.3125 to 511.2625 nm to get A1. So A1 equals 12.3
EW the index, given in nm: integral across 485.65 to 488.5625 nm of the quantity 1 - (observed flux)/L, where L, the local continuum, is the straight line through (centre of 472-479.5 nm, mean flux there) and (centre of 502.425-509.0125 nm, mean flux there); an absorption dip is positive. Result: -0.39 nm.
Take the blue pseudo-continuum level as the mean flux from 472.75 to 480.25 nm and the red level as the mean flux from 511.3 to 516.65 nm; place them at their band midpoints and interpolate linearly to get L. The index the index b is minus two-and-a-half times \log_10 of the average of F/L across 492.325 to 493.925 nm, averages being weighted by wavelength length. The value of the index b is -0.11 mag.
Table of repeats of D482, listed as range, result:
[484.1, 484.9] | 11.3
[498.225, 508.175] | 12.3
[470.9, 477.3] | 9.47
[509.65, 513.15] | 12.8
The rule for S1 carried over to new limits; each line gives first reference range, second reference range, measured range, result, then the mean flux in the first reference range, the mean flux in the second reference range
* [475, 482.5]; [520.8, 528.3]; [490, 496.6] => -0.49 nm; 10.2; 12.8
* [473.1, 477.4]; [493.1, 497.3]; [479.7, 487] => -0.41 nm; 9.31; 12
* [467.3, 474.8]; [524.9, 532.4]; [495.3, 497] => -0.14 nm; 9.36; 12.8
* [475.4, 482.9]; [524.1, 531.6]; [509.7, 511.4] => -0.14 nm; 10.2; 12.9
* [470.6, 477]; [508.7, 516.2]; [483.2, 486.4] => -0.34 nm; 9.42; 12.6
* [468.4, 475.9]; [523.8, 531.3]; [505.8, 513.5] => -0.43 nm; 9.43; 12.9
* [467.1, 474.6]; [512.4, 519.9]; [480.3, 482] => -0.10 nm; 9.37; 12.9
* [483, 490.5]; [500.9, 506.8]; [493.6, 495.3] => -0.06 nm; 11.5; 12.1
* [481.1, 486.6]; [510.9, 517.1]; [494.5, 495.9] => -0.02 nm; 10.9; 12.8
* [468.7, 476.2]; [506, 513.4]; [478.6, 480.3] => -0.08 nm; 9.43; 12.4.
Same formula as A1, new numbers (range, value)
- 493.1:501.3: 12.4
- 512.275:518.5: 12.9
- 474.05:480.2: 9.82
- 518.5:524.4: 13.2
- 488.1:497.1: 11.7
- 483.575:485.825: 11.5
